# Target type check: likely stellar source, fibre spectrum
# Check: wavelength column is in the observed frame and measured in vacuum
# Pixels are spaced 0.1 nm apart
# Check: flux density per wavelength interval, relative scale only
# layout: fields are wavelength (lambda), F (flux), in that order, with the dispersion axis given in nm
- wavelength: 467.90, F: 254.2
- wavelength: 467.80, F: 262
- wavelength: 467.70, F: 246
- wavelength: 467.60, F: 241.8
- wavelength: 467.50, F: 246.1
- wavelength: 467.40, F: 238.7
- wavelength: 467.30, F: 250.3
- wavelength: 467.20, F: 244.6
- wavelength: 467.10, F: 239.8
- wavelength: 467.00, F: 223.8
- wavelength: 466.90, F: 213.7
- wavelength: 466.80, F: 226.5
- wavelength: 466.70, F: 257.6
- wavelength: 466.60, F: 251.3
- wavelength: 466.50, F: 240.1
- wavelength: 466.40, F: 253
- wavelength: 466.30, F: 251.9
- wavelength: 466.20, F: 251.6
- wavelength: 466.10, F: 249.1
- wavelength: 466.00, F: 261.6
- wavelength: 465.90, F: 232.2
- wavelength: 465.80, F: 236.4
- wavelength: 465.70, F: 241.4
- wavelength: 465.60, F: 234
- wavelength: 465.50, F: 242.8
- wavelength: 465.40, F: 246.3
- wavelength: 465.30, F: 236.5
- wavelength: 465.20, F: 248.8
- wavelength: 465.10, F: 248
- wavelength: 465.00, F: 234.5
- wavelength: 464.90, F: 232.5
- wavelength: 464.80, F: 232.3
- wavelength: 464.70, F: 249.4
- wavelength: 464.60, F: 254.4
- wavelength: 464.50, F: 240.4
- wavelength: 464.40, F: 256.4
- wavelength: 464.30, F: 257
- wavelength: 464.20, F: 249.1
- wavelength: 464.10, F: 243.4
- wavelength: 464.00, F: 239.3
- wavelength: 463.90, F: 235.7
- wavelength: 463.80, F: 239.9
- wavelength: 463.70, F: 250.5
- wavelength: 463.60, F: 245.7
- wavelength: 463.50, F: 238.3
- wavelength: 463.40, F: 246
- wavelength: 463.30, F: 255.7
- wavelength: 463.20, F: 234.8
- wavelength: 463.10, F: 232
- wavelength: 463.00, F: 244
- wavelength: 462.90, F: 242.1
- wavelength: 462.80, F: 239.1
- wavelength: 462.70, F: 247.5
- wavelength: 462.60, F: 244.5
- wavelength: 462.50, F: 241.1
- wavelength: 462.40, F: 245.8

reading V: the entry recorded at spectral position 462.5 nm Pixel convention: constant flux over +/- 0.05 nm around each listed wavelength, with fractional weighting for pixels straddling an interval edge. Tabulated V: 241.1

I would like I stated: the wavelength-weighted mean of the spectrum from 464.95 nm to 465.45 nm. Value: 243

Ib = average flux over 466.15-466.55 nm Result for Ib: 249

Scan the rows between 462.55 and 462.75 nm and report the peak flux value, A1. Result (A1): 247.5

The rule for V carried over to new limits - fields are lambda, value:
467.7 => 246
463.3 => 255.7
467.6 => 241.8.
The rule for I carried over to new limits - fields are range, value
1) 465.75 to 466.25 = 246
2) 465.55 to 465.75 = 238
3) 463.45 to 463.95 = 242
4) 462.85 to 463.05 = 243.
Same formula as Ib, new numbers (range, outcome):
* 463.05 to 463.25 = 233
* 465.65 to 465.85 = 239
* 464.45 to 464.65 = 247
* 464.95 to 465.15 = 241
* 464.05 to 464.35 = 250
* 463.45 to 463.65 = 242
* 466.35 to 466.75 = 250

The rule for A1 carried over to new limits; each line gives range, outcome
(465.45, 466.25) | 261.6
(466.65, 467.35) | 257.6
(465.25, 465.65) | 246.3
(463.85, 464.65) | 257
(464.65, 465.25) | 249.4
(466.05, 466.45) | 253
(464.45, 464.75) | 254.4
